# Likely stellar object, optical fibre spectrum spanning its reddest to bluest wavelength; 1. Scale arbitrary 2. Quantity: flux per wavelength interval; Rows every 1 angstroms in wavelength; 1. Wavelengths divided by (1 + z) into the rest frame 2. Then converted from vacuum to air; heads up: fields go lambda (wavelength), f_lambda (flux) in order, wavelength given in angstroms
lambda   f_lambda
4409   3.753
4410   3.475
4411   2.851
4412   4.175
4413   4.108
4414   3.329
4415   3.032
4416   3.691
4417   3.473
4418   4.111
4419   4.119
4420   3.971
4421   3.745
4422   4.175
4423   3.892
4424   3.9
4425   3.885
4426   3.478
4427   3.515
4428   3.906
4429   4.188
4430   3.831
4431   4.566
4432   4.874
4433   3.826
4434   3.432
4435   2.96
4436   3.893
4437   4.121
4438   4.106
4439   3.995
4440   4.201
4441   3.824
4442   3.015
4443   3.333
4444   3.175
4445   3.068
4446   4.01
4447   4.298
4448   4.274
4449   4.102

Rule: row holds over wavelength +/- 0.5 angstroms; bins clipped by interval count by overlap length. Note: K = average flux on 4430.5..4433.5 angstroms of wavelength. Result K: 4.42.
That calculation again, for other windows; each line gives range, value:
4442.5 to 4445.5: 3.19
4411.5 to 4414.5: 3.87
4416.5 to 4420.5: 3.92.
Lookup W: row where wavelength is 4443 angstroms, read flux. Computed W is 3.333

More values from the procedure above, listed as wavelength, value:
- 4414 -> 3.329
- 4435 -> 2.96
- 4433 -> 3.826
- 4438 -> 4.106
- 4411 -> 2.851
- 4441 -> 3.824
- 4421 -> 3.745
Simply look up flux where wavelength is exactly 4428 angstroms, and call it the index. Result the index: 3.906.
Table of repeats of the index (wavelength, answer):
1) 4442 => 3.015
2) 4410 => 3.475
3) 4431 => 4.566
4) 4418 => 4.111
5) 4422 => 4.175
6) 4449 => 4.102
